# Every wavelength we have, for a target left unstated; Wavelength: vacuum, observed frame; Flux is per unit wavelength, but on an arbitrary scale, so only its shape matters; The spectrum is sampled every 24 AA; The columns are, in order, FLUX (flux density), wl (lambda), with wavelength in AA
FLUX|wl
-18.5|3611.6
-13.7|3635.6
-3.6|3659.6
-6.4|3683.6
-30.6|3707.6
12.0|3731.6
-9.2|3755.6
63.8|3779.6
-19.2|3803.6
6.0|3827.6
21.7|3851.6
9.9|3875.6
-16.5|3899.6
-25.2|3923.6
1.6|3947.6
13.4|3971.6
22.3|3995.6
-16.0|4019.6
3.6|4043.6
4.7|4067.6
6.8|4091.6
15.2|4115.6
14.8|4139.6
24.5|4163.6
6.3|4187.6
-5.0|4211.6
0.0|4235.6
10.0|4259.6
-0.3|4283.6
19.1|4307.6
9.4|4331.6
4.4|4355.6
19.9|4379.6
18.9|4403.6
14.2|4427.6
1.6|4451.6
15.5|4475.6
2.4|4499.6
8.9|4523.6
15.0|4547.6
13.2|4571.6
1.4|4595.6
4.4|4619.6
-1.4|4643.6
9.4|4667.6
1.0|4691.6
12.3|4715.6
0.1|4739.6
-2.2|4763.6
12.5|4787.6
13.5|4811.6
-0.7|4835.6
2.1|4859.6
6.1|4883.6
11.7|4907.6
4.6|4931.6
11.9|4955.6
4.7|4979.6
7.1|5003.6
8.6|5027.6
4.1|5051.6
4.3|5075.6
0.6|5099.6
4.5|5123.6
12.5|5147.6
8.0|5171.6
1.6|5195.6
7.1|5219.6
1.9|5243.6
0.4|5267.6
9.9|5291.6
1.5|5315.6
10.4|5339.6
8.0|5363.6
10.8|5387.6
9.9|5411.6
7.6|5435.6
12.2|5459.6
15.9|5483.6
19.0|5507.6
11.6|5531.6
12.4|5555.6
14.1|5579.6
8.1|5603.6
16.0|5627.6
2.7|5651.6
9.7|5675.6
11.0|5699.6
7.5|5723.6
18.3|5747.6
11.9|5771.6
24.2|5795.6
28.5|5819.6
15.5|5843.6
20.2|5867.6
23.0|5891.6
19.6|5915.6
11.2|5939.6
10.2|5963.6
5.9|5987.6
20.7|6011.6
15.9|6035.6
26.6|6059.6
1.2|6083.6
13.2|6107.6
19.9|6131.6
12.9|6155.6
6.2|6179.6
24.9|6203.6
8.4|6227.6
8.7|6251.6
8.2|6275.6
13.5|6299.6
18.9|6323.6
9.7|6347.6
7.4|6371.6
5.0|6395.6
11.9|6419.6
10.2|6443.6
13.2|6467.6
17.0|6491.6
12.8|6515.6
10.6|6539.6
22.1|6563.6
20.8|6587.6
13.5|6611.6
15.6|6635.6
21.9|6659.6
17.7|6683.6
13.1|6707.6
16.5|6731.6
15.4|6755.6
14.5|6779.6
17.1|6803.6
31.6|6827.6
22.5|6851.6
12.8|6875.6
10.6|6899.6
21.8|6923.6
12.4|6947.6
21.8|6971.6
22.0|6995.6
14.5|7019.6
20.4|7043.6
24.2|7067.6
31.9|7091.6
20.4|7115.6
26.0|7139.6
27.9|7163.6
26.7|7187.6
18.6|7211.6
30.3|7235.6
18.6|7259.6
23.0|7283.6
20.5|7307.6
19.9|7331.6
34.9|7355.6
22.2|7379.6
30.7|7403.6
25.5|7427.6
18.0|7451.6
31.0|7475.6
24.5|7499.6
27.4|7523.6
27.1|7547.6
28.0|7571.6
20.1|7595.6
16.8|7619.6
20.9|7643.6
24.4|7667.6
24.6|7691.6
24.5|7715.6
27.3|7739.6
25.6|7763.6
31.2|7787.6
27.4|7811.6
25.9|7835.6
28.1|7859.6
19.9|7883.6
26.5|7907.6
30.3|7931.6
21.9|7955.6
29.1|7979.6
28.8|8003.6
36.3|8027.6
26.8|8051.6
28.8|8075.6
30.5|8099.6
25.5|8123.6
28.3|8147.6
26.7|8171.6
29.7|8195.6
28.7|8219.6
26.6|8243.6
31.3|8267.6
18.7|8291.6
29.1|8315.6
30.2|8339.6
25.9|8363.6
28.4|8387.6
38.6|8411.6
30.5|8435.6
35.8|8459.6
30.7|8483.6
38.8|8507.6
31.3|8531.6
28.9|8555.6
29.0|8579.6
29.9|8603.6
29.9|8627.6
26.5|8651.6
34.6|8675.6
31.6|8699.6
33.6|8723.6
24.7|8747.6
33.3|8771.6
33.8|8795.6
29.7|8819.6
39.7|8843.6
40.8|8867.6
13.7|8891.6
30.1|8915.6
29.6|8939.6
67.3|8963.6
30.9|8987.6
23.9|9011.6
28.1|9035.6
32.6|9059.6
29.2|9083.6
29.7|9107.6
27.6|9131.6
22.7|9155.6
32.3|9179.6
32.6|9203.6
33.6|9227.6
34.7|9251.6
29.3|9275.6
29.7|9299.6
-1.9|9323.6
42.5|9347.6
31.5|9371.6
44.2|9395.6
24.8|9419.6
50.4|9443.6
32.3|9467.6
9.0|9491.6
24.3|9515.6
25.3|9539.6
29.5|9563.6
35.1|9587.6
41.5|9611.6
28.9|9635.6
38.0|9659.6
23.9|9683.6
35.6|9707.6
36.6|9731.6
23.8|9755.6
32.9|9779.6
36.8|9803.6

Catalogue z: 0.769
